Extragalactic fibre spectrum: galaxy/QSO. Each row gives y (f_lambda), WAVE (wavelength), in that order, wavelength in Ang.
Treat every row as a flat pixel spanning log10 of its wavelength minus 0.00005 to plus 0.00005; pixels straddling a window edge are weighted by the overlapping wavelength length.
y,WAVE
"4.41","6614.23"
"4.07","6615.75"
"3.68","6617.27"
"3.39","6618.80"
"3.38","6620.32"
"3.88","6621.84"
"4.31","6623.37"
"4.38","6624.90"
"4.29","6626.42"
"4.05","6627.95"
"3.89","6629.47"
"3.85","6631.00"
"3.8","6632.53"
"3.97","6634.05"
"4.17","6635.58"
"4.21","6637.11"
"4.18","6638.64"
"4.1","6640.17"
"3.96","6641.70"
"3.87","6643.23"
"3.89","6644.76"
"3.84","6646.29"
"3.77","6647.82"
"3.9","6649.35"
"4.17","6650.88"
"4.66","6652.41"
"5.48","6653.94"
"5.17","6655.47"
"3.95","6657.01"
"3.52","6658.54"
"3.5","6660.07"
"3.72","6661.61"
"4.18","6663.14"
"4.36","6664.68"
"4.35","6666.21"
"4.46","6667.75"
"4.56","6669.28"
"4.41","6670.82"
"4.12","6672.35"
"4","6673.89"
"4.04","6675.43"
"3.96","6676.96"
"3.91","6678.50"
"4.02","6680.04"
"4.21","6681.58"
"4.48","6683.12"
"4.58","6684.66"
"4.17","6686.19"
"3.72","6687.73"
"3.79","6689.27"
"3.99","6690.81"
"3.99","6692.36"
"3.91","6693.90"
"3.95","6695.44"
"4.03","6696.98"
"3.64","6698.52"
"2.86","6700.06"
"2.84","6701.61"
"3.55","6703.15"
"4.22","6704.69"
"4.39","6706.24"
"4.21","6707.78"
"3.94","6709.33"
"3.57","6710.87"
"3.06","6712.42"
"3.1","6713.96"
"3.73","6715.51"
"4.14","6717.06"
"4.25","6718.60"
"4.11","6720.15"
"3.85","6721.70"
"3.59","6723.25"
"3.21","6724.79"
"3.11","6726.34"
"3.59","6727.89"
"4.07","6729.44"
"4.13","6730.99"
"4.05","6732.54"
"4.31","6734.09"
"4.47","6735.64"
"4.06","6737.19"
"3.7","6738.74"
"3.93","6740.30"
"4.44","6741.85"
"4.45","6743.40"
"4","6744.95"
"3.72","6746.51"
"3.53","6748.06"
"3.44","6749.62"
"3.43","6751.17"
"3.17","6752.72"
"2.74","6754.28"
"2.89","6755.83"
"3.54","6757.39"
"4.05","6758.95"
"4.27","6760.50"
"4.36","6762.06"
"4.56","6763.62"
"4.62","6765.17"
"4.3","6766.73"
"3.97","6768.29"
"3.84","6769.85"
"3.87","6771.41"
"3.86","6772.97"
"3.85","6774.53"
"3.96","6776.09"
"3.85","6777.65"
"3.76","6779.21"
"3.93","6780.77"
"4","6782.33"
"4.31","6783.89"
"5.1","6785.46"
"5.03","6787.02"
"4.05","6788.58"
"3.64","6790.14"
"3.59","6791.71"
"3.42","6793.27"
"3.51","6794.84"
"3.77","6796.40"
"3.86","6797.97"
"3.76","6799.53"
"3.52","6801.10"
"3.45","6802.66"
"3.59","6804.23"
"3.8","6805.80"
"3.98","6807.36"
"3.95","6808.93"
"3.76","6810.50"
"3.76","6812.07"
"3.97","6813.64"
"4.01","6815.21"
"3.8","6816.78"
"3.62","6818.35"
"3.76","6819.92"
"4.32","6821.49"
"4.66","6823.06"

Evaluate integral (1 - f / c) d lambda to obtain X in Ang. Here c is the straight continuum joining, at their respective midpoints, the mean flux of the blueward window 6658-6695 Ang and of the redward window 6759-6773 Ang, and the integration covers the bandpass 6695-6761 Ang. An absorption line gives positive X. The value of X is 6.3 Ang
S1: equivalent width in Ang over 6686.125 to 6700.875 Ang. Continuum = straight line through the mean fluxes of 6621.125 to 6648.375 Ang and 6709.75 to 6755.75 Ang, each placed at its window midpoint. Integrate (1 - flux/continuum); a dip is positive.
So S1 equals 0.3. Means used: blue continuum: 4.02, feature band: 3.78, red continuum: 3.75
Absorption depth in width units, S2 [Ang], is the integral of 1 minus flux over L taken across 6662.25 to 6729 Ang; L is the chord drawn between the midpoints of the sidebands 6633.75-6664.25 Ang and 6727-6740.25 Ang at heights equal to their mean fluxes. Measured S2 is 2.6 Ang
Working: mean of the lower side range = 4.11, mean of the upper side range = 4.03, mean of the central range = 3.91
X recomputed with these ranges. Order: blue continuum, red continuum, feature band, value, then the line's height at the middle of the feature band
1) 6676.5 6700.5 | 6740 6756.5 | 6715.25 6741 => -1.2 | 3.73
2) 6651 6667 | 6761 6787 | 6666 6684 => 0.2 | 4.27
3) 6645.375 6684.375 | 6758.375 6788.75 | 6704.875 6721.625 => 1.3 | 4.19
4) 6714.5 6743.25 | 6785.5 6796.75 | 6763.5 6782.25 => -0.3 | 3.94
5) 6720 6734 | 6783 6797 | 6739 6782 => 0.5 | 3.91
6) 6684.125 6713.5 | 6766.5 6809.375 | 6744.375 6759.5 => 1.7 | 3.86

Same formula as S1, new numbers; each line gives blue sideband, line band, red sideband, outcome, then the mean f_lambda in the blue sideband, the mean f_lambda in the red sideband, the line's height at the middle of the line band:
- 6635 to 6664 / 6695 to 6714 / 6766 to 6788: 2.11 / 4.12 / 4.12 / 4.12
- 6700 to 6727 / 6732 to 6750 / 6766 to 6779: -1.09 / 3.67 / 3.93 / 3.79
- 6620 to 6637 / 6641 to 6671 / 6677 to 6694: -1.02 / 4.02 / 4.07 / 4.04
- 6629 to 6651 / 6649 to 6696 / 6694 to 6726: -3.96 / 3.97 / 3.71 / 3.85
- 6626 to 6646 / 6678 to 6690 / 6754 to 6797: -0.37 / 4.01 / 3.97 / 3.99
